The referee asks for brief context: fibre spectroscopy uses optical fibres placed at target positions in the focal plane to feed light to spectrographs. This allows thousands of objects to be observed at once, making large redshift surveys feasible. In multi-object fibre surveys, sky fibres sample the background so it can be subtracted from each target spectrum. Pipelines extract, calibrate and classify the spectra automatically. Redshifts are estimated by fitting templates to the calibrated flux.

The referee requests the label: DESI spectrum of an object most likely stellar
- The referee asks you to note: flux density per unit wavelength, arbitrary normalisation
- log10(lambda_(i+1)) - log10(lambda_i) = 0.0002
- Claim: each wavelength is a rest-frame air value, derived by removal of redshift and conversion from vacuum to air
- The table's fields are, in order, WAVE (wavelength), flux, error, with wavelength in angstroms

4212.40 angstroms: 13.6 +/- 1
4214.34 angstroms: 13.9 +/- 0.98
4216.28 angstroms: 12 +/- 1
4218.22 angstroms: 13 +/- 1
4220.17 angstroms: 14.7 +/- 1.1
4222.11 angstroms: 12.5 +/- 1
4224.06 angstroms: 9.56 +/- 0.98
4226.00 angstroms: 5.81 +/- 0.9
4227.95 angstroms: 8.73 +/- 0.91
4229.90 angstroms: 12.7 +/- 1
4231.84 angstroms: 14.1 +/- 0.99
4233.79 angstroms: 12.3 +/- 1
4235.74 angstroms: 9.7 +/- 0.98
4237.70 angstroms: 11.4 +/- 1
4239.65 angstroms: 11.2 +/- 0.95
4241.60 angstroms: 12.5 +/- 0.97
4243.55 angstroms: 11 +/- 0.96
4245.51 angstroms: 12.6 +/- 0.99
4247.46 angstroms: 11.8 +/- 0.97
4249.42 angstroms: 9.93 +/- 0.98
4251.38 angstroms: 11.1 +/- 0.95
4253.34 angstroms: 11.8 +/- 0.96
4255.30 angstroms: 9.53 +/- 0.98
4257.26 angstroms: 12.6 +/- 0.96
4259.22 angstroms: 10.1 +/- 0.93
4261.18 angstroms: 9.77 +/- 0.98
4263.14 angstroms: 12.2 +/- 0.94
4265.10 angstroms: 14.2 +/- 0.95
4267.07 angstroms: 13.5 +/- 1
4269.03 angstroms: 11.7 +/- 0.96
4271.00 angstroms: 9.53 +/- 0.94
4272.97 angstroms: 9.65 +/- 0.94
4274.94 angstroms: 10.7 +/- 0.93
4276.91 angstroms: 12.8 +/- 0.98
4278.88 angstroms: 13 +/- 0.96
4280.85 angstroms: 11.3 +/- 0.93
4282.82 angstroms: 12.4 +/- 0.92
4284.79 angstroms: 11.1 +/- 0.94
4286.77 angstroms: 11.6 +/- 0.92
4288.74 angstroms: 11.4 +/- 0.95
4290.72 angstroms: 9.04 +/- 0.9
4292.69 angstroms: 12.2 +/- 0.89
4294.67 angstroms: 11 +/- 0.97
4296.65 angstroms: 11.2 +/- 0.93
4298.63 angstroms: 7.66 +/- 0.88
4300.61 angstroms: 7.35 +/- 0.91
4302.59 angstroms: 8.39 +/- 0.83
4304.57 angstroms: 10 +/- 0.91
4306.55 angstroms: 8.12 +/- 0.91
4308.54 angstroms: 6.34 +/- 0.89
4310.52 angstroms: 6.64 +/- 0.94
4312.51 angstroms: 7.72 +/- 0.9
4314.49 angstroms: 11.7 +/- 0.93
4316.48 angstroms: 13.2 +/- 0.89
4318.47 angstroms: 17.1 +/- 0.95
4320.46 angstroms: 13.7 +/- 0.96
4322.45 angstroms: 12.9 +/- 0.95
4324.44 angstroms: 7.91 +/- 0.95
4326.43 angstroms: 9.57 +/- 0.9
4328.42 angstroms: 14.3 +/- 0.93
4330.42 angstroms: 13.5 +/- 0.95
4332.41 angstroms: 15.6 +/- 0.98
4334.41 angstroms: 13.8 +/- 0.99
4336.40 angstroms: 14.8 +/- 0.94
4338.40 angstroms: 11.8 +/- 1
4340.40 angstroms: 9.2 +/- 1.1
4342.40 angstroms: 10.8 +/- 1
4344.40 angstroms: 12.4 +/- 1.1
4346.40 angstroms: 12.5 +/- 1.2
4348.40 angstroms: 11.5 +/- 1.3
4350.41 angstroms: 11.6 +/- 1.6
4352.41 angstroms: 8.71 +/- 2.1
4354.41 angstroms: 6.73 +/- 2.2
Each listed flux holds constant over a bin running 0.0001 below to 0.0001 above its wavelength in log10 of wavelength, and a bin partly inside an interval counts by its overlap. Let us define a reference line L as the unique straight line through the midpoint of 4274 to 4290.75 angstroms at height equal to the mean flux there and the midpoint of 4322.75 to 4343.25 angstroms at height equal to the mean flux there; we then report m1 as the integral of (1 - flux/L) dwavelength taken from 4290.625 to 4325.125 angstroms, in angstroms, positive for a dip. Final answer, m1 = 5.0 angstroms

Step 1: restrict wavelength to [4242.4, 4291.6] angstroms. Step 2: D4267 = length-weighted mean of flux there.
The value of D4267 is 11.4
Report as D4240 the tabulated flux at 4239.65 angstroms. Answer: 11.2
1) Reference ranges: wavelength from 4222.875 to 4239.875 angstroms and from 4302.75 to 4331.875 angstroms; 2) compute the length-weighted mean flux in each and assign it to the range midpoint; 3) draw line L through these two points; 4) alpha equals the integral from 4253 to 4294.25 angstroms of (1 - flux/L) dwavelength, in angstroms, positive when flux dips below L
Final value -2.5 angstroms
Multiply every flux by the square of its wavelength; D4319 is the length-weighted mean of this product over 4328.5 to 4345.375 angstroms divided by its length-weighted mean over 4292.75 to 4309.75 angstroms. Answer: 1.46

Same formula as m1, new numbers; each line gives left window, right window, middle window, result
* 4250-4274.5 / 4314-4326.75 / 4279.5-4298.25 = 1.02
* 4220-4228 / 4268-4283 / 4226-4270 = -3.40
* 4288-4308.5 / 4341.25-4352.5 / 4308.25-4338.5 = -4.40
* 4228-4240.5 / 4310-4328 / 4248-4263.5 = 1.00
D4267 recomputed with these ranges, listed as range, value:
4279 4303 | 10.5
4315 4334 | 13.1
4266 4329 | 10.8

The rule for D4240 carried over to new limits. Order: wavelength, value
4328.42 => 14.3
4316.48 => 13.2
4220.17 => 14.7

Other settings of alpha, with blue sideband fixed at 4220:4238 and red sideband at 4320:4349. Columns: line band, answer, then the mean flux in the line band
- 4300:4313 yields 4.5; 7.81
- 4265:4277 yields 0.0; 11.5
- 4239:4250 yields -0.4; 11.6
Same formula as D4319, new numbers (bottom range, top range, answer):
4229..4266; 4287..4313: 0.80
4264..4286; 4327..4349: 1.11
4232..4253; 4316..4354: 1.12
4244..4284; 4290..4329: 0.91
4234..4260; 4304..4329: 0.98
